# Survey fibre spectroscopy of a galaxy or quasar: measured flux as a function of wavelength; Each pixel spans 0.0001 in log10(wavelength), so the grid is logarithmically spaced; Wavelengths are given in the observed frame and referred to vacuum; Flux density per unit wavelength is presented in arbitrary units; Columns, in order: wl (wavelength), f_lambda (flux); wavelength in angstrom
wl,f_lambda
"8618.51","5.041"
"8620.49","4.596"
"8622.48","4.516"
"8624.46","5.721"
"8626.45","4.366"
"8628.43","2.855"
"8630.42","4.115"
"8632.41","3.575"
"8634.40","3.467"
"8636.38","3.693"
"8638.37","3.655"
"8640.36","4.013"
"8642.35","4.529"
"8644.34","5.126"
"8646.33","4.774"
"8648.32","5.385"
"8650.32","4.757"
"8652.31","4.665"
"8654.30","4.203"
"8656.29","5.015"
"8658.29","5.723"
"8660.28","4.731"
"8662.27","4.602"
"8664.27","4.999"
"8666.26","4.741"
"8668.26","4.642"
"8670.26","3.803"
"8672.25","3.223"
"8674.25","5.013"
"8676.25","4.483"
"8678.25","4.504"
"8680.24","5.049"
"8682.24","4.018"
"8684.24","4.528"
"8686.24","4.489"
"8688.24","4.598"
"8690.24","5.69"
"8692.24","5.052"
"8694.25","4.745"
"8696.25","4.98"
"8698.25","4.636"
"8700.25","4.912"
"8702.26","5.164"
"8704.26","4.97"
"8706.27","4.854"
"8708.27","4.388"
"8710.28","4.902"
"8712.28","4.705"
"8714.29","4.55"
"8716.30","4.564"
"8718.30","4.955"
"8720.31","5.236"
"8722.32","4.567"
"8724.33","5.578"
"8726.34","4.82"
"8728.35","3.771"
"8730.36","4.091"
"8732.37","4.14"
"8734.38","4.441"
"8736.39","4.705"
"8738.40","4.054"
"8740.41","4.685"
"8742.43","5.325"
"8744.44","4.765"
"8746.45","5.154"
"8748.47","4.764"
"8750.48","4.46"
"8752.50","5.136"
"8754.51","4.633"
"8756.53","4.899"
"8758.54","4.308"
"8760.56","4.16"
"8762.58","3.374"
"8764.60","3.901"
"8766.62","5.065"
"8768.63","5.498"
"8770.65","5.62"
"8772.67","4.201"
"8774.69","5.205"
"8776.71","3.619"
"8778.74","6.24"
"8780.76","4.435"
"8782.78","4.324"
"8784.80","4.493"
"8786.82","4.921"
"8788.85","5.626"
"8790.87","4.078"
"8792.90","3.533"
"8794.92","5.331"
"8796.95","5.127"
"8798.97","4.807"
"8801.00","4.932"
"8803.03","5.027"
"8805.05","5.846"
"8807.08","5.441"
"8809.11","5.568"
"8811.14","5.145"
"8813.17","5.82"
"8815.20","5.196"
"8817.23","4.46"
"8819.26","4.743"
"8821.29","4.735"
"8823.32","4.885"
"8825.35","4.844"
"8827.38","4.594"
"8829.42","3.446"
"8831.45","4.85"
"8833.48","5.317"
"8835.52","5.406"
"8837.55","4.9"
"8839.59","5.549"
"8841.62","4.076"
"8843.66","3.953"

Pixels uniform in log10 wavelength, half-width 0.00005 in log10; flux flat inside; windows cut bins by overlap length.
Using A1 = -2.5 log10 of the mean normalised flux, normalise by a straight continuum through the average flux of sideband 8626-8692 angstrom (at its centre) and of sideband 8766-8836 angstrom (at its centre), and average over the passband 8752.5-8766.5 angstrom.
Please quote 0.11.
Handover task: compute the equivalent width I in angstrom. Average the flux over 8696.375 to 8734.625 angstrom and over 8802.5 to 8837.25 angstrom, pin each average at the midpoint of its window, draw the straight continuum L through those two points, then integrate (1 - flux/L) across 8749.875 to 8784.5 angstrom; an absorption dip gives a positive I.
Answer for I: 1.5 angstrom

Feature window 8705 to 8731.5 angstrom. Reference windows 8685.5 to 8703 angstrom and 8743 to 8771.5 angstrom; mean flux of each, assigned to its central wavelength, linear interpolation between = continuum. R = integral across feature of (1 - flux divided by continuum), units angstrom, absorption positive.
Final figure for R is 0.8 angstrom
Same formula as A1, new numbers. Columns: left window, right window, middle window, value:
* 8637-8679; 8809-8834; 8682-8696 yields -0.03 mag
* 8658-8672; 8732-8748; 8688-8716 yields -0.05 mag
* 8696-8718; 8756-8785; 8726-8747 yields 0.04 mag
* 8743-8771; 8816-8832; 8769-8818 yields -0.08 mag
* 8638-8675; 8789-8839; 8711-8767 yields 0.04 mag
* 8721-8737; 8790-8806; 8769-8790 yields -0.03 mag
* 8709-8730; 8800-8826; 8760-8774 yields 0.08 mag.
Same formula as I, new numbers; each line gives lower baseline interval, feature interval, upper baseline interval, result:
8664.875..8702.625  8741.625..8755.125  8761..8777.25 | -0.89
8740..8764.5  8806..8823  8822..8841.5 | -1.25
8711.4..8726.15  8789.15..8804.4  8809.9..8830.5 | 0.16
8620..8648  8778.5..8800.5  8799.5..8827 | 1.01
